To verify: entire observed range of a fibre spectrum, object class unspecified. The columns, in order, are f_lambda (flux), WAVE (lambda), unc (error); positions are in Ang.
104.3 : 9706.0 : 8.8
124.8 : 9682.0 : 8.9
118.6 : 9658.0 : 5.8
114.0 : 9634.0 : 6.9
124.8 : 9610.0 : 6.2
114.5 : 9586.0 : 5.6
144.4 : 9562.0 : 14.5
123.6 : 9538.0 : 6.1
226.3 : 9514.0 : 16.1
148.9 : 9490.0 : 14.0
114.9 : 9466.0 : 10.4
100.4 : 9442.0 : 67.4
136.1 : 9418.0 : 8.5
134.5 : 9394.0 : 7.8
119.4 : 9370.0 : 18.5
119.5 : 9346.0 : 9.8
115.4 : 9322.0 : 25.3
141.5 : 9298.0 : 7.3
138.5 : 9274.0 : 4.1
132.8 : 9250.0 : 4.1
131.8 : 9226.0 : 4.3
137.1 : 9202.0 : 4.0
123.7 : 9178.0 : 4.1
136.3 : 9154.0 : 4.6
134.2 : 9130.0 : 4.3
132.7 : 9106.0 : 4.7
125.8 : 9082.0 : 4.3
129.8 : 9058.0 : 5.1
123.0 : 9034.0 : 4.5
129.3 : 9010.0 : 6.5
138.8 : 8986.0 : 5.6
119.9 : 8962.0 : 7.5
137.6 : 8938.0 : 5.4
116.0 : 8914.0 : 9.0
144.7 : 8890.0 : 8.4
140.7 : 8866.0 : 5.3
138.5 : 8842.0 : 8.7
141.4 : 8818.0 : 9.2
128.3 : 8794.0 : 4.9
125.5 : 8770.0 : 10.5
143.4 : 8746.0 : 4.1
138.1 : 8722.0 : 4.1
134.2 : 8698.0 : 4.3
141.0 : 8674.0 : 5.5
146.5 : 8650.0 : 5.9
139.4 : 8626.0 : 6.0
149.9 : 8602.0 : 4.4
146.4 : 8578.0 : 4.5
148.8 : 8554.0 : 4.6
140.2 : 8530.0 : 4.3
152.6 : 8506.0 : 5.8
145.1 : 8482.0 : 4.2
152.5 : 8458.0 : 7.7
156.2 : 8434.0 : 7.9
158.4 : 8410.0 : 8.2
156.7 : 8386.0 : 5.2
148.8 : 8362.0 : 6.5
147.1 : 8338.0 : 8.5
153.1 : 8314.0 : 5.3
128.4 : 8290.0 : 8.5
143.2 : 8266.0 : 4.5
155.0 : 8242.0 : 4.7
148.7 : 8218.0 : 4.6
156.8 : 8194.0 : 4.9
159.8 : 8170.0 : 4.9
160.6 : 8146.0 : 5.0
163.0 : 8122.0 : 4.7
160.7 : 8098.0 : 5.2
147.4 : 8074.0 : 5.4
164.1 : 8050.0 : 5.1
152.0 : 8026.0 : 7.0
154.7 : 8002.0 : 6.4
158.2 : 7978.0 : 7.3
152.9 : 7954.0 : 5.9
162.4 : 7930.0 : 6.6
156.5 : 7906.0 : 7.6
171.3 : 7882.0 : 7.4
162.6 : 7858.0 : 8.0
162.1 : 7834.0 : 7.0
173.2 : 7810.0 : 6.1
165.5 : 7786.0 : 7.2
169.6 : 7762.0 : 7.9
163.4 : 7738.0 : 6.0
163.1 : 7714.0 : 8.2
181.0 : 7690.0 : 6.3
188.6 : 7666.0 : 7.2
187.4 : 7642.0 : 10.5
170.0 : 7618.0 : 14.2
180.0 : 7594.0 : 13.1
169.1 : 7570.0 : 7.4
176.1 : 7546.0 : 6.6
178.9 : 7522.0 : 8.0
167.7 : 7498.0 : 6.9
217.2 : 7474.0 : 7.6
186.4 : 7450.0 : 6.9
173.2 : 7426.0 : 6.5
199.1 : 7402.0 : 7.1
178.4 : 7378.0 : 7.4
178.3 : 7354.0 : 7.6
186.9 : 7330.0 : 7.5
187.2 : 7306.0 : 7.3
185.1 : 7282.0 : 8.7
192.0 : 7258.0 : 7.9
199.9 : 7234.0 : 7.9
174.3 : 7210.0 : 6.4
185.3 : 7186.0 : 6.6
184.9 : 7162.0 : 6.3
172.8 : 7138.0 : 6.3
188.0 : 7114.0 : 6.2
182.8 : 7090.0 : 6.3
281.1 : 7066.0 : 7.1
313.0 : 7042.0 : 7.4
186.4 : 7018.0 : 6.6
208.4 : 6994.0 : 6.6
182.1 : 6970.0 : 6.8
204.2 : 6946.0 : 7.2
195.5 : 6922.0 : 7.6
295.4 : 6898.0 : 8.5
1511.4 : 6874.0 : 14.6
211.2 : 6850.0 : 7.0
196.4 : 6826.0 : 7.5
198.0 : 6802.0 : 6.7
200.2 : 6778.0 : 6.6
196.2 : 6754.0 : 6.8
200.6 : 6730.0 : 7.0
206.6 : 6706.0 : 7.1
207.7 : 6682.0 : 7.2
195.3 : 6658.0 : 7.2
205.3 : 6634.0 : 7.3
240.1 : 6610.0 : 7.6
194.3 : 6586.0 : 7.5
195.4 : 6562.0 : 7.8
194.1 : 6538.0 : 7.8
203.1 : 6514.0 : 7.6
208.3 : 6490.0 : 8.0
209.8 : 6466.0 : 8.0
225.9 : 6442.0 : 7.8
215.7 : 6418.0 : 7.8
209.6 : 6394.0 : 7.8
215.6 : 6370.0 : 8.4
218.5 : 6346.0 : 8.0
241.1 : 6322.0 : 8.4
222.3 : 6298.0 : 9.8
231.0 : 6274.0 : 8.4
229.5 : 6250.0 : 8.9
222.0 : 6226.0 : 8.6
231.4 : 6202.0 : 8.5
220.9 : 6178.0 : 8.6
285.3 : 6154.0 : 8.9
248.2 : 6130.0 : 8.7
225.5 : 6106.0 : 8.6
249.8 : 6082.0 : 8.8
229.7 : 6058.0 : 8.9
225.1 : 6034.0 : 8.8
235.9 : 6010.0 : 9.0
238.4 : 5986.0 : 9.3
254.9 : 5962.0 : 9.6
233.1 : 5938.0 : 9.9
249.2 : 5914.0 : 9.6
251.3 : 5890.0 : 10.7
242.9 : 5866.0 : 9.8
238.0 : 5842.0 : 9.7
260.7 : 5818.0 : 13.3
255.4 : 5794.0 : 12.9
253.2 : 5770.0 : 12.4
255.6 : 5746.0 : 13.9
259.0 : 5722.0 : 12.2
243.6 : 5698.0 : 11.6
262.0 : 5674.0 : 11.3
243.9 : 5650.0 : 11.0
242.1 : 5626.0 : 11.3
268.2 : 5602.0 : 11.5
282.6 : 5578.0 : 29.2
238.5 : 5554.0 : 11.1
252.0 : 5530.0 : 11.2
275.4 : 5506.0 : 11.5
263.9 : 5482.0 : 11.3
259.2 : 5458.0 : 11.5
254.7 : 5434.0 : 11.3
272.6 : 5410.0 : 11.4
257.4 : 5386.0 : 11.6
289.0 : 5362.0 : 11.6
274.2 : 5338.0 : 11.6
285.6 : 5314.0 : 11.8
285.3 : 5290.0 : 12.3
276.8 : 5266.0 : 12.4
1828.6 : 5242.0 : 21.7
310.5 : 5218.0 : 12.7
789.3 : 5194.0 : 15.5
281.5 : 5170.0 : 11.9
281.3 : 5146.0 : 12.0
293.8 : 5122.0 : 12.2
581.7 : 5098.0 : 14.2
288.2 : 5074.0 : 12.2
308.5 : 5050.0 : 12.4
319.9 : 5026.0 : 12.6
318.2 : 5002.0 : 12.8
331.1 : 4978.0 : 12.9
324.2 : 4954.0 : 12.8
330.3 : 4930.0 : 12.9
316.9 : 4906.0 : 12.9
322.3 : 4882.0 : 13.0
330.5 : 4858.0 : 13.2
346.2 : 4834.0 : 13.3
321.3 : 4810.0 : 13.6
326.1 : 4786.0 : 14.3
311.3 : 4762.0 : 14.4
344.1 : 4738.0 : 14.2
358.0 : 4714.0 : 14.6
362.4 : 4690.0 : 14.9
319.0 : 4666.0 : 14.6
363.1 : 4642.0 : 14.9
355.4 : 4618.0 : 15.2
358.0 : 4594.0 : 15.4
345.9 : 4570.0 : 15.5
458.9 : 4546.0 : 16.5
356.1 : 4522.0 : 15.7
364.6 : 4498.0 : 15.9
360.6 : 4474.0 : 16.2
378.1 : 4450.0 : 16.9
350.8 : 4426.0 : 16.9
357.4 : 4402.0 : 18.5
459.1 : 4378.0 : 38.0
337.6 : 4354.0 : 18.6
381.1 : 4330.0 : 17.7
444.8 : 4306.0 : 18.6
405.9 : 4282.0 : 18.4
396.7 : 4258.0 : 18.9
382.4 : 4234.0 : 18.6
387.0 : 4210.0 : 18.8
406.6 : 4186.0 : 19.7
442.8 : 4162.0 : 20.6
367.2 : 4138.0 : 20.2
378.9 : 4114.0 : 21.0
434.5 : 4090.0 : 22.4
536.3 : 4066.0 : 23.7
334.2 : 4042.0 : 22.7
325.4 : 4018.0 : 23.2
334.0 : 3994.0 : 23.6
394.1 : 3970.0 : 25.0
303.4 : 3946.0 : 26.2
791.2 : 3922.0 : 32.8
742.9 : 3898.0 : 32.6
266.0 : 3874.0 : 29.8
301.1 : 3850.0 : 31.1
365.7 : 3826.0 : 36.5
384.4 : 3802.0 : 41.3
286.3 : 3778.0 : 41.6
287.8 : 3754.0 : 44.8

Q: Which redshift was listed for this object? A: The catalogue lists 0.05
